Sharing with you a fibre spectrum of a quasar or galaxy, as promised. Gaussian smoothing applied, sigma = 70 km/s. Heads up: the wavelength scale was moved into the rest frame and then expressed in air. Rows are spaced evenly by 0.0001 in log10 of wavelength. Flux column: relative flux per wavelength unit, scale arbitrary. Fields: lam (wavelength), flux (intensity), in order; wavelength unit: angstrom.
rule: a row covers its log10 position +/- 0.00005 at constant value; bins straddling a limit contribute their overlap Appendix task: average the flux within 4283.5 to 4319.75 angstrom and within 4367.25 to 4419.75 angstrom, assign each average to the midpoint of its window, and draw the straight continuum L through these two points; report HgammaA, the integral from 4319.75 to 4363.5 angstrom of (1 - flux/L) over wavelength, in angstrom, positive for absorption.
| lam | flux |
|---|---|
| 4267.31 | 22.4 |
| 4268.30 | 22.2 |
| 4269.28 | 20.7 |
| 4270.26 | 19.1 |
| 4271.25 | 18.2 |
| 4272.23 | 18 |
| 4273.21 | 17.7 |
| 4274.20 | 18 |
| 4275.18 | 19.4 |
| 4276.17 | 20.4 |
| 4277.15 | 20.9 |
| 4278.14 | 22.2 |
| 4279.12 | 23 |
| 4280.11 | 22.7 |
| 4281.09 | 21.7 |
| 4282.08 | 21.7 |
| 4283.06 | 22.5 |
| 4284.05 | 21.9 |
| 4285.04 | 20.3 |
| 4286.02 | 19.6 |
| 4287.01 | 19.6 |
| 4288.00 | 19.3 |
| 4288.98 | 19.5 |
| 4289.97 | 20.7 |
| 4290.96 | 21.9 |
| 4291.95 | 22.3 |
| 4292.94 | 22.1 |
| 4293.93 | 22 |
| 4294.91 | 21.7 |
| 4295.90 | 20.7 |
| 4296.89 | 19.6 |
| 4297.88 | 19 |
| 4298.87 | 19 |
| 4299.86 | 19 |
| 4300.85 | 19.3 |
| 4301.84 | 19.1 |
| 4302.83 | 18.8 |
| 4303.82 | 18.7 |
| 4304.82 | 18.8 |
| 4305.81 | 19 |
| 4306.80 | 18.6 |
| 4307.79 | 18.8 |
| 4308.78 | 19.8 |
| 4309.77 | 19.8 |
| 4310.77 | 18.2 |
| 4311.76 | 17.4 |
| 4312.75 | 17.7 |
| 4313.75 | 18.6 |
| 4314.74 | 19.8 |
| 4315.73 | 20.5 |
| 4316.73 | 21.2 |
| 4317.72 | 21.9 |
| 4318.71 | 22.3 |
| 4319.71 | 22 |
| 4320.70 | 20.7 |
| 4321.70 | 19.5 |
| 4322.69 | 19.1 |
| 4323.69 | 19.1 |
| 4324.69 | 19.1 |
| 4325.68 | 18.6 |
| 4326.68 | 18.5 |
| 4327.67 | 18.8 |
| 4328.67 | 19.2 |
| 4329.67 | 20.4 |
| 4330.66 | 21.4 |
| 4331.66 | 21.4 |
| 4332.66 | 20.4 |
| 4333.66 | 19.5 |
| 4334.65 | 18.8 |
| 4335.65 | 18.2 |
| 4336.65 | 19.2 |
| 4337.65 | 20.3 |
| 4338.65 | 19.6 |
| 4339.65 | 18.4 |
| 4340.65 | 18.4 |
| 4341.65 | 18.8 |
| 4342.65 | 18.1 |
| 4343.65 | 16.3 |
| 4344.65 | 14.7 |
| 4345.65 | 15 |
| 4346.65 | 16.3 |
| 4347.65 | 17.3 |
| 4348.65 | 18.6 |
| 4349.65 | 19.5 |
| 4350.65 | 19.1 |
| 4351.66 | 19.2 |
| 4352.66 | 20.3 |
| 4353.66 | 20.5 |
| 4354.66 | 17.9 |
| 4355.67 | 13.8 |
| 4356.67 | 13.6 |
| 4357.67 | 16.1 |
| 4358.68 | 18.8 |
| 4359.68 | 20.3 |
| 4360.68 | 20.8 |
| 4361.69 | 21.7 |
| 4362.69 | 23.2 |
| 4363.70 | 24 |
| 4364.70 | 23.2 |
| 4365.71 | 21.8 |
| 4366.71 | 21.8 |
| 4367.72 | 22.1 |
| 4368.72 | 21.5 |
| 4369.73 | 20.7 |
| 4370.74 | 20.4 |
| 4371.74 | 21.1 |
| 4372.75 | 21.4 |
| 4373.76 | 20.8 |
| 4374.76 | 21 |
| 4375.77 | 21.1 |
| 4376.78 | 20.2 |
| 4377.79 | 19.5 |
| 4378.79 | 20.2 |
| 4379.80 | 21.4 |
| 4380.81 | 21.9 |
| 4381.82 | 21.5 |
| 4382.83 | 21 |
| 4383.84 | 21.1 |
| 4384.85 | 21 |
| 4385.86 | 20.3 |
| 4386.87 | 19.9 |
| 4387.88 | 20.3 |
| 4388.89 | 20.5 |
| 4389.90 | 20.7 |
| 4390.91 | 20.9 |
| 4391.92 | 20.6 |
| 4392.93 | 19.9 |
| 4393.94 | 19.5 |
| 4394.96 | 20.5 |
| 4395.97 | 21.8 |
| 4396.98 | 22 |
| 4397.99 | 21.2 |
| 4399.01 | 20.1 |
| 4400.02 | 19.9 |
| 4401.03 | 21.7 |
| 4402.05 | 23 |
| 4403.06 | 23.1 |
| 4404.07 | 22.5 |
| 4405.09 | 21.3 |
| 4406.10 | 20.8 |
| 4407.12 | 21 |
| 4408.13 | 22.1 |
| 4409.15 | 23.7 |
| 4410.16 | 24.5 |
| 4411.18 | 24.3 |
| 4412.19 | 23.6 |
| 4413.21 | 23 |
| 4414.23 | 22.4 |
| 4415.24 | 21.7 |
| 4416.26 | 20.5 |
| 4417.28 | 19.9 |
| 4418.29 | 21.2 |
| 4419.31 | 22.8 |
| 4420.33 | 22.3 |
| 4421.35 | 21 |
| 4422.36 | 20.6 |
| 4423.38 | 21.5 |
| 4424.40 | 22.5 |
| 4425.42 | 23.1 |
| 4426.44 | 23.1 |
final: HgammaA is 3.55 angstrom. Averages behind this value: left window 19.9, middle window 18.9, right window 21.3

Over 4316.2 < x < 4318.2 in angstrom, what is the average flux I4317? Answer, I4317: 21.5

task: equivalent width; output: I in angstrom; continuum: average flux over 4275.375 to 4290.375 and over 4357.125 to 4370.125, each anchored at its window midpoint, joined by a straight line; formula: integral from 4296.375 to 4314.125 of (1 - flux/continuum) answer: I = 1.9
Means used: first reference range 21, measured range 18.8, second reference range 21.2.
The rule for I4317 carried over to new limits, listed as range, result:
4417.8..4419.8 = 22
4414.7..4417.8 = 20.8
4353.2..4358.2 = 16.3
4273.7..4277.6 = 19.6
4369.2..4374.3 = 20.9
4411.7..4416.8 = 22.2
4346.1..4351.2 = 18.1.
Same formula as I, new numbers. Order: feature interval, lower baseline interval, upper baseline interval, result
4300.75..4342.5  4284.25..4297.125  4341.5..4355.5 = -0.6 angstrom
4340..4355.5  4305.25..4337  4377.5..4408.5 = 1.7 angstrom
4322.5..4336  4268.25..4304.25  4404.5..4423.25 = 0.9 angstrom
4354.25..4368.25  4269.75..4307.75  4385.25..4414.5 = 0.7 angstrom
